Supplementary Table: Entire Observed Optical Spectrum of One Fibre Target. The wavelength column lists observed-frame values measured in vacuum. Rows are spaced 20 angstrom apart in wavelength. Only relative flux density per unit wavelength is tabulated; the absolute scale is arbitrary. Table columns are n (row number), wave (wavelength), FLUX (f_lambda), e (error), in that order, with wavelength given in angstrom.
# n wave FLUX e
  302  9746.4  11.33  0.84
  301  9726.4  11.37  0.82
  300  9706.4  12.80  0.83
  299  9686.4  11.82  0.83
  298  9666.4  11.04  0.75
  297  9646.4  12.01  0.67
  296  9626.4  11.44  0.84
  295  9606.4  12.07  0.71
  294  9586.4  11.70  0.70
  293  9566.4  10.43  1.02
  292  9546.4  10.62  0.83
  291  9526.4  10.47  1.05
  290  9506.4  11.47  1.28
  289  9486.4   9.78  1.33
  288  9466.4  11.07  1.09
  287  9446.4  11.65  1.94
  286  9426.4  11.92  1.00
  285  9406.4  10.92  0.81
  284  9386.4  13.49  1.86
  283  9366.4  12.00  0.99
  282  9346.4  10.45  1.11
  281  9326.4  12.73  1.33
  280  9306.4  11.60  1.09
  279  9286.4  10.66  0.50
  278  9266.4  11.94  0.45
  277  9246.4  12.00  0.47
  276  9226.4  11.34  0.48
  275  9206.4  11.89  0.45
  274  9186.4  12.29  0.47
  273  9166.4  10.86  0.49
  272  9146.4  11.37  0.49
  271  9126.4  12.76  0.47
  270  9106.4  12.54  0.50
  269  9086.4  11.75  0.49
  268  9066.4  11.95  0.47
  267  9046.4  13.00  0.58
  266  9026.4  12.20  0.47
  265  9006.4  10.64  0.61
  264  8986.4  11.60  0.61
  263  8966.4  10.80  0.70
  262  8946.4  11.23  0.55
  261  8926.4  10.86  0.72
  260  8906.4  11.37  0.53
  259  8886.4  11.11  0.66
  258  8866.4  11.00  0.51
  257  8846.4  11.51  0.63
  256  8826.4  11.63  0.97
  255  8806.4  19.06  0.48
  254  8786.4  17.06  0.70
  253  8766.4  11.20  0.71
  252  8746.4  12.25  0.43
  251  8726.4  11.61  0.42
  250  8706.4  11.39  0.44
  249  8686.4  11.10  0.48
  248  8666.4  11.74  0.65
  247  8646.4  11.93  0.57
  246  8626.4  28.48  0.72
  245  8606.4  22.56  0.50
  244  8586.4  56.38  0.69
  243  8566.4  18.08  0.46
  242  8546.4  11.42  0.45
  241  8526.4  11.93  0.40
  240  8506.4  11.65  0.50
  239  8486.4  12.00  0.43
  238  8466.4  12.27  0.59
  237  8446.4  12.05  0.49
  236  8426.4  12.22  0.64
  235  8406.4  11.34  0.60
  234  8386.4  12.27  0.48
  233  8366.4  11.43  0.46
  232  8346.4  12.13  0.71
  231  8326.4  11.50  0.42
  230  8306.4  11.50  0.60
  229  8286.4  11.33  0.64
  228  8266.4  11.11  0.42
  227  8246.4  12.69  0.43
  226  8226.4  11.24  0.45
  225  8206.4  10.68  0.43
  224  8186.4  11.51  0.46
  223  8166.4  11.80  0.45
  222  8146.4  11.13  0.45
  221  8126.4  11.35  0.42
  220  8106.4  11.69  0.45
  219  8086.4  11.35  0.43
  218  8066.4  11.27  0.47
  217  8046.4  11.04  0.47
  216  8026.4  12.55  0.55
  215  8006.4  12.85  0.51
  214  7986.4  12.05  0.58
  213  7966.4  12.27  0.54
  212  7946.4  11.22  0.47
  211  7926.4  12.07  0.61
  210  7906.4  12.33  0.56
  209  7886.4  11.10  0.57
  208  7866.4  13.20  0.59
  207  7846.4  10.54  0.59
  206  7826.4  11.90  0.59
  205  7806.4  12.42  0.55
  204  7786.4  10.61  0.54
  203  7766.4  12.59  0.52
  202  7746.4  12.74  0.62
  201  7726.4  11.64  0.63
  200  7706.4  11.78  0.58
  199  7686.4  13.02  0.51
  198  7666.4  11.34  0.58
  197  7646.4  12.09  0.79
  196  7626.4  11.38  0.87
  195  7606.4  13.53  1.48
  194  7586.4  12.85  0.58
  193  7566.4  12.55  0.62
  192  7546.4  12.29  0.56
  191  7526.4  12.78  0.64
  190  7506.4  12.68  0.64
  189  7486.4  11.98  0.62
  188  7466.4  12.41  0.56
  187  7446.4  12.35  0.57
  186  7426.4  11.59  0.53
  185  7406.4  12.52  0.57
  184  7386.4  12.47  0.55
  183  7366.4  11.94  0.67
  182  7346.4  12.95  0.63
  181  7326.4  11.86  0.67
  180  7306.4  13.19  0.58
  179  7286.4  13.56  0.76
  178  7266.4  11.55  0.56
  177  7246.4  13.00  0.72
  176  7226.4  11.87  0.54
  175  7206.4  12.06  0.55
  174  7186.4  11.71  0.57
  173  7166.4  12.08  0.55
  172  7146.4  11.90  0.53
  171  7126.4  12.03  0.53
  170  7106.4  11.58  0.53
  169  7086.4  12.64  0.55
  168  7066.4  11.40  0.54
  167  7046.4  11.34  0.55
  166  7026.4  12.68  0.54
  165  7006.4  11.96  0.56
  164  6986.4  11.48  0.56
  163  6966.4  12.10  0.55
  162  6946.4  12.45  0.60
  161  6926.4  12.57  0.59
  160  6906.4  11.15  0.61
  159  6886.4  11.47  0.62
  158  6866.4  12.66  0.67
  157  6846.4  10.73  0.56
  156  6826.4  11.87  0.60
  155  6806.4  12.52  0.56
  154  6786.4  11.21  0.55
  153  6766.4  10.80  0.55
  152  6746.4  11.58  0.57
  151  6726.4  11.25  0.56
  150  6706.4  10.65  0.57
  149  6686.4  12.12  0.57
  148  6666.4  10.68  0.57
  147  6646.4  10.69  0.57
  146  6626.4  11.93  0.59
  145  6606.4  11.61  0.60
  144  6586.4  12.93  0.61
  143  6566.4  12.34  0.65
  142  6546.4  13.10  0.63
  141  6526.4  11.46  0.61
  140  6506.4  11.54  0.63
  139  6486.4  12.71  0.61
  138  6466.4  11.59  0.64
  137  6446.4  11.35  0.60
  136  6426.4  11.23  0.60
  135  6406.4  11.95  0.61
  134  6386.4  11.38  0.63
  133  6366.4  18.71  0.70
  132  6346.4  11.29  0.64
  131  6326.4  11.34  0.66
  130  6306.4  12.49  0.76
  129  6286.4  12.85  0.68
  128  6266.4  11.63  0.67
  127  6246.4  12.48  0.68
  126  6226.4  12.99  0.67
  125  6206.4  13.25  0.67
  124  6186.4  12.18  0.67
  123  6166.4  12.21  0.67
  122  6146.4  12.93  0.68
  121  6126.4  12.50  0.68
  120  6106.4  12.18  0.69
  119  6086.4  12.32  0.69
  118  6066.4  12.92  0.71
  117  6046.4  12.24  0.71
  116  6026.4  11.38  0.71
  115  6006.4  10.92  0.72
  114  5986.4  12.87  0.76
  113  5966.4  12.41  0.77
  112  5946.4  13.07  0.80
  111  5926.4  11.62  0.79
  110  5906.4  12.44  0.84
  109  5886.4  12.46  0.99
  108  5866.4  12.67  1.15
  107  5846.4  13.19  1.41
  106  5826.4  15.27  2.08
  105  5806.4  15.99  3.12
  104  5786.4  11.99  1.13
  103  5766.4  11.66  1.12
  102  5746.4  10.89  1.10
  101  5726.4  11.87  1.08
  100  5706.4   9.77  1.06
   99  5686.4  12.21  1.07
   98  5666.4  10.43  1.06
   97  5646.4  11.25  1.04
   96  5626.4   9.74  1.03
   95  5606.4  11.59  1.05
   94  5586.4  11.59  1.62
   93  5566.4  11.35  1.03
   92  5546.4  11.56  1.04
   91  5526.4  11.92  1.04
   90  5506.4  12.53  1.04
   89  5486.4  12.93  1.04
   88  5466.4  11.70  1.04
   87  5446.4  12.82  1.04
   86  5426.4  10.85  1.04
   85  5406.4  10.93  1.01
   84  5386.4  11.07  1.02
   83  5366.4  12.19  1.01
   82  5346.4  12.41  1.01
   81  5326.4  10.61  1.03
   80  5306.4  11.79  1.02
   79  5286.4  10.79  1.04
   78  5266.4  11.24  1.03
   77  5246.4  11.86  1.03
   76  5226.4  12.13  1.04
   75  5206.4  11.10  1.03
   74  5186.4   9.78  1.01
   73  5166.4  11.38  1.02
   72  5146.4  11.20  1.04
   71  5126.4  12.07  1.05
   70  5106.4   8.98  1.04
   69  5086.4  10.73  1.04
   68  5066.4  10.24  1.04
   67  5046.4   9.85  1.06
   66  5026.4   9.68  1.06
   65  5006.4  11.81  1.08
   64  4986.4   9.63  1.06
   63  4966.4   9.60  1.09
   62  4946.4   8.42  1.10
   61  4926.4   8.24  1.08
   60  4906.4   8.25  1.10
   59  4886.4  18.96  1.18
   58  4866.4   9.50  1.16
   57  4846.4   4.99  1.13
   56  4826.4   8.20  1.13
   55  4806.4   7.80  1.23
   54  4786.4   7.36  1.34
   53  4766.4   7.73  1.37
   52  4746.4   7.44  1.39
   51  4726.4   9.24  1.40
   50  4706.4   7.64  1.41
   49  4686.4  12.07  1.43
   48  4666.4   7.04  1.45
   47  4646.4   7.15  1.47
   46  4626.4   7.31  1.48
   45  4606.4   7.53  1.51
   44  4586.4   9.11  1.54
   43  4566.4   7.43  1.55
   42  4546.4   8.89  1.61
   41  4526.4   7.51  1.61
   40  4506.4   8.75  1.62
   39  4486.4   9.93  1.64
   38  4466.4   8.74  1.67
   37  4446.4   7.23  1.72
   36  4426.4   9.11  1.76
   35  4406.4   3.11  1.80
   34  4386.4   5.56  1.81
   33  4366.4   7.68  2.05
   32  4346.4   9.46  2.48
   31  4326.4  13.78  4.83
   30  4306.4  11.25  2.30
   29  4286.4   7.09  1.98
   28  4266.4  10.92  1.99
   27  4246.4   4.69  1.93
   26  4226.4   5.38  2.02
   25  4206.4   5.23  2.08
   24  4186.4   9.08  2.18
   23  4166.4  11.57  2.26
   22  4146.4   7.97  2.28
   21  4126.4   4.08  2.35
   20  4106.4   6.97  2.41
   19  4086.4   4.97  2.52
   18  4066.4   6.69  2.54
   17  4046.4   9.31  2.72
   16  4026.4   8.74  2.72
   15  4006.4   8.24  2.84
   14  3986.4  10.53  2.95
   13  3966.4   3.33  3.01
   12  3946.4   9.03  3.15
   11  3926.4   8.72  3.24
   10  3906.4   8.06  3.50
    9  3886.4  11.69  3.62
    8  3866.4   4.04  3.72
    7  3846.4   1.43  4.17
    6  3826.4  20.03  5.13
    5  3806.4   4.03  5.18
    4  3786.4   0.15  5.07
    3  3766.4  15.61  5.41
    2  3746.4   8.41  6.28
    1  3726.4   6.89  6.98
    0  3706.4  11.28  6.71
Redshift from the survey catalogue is 0.309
